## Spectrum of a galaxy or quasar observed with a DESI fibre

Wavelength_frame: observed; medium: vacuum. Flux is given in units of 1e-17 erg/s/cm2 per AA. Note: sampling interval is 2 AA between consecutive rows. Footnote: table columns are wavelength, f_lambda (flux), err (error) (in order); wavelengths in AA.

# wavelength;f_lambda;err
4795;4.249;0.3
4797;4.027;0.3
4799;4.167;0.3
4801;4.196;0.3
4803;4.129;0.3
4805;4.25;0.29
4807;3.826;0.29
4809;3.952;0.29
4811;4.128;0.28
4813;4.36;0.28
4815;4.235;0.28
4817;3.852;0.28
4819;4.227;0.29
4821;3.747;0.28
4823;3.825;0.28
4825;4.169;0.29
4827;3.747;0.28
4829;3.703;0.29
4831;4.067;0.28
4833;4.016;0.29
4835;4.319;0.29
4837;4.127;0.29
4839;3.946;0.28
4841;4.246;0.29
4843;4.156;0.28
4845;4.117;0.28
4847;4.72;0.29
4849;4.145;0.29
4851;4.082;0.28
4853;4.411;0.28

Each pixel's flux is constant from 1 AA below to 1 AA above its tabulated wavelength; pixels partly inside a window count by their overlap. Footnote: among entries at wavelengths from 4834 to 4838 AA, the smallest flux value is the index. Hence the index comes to 4.127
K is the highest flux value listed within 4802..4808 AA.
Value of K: 4.25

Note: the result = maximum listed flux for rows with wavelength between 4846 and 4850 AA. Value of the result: 4.72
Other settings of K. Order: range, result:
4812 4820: 4.36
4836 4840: 4.127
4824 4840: 4.319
